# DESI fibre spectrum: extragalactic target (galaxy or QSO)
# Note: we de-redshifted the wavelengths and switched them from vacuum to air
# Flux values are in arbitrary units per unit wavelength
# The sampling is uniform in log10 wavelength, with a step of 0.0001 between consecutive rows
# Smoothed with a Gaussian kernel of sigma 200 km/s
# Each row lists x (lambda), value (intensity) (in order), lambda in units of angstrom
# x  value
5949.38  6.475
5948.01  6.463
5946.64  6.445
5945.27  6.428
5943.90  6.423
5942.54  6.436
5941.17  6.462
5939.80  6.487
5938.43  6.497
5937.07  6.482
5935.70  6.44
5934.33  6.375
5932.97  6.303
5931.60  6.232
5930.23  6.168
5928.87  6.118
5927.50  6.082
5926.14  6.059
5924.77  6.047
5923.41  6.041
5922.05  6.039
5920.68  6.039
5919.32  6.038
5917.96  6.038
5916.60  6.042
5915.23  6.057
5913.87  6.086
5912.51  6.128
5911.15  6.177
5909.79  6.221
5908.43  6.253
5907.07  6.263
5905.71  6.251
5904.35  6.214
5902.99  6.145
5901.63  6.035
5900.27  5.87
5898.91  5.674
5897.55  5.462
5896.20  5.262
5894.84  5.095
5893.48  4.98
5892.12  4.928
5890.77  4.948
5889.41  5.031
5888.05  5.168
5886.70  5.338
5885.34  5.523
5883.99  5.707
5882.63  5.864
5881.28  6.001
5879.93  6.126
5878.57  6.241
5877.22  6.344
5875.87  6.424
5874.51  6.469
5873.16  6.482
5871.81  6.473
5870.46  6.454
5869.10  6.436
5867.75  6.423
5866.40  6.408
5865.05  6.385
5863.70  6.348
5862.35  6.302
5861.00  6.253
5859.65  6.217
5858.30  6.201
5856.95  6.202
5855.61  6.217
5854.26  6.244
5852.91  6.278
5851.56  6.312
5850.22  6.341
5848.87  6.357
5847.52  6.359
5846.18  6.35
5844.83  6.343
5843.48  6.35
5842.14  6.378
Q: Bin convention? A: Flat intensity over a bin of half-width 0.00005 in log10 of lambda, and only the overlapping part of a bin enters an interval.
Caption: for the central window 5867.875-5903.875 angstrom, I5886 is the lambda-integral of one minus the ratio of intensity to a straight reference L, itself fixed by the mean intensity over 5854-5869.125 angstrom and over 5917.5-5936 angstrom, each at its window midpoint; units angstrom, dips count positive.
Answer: 2.6 angstrom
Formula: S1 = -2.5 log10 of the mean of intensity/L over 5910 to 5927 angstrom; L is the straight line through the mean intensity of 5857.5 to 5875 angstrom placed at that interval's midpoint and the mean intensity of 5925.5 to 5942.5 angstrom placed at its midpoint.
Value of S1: 0.04 mag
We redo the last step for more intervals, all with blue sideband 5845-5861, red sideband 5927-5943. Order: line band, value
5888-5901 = 0.201 mag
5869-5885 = 0.012 mag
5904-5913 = 0.018 mag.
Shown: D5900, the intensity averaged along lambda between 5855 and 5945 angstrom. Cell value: 6.06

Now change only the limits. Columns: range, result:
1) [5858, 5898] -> 5.91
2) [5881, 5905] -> 5.5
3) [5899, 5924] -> 6.1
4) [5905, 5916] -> 6.18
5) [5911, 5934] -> 6.1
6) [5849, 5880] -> 6.33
